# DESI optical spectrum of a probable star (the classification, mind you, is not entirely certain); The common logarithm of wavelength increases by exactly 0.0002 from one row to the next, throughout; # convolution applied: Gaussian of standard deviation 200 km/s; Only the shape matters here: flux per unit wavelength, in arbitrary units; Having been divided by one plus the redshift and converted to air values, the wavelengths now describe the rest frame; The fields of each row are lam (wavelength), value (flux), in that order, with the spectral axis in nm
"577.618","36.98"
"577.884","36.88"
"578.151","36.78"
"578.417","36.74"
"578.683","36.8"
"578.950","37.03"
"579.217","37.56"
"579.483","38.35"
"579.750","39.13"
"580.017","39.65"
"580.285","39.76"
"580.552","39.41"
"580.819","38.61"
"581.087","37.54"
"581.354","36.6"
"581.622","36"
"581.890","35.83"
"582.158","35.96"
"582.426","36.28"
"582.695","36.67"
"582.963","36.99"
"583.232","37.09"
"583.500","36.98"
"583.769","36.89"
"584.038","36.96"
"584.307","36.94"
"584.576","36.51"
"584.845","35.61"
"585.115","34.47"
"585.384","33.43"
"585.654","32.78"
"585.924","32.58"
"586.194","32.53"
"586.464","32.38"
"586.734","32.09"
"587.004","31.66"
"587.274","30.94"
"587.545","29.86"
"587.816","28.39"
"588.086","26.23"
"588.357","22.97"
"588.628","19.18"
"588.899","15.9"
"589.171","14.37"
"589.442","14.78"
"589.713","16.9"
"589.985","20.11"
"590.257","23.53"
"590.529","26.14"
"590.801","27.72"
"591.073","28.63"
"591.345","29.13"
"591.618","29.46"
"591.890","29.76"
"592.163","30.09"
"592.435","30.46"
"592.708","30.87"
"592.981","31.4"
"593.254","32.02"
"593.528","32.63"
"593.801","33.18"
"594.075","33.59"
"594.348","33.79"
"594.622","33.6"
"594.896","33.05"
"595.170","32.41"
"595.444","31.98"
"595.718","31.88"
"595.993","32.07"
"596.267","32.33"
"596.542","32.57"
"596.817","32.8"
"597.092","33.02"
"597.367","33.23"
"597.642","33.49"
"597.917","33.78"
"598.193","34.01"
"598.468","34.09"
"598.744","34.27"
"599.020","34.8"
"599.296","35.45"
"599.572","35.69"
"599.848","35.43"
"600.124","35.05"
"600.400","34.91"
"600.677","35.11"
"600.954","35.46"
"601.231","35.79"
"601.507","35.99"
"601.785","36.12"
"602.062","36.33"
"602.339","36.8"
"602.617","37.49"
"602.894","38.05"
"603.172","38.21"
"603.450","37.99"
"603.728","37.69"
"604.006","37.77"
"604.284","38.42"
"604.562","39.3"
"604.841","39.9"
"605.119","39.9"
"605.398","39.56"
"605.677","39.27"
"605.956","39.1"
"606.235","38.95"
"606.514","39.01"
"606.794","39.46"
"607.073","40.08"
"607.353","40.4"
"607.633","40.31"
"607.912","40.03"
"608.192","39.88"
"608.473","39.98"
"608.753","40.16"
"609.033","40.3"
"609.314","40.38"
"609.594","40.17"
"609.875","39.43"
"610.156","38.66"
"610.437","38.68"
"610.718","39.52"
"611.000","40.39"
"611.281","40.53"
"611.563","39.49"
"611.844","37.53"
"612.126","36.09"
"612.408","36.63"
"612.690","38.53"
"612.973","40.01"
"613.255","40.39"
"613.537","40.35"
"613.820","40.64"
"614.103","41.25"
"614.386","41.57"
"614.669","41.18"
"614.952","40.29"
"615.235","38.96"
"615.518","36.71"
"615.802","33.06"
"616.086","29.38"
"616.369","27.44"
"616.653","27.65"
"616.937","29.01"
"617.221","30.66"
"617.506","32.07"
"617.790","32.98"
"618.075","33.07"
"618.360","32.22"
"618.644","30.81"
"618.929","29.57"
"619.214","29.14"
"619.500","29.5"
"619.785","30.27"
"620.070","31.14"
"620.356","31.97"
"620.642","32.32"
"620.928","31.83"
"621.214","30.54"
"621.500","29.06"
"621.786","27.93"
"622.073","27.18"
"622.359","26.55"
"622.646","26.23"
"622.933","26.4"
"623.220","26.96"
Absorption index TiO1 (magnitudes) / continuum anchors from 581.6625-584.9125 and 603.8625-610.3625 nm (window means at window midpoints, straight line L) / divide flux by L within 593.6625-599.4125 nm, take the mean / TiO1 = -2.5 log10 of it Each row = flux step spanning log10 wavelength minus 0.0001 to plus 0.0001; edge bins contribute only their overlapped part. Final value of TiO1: 0.150 mag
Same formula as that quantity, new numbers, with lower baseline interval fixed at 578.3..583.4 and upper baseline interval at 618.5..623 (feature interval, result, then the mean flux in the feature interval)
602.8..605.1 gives -0.173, 38.5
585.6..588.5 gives 0.201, 30.1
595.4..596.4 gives 0.077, 32.1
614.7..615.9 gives -0.230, 37.8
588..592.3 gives 0.454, 23.4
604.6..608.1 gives -0.221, 39.7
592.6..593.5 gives 0.112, 31.6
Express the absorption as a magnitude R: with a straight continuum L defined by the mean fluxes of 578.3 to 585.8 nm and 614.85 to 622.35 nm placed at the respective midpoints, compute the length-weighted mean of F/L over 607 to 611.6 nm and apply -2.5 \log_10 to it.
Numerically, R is -0.22 mag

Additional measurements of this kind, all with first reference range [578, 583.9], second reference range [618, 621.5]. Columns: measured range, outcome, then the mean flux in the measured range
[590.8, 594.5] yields 0.143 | 31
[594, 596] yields 0.071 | 32.8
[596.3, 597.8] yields 0.055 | 33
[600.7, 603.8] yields -0.092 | 36.8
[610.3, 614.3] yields -0.218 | 39.3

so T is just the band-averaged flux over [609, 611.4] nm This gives 39.8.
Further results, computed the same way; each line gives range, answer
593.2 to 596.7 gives 32.7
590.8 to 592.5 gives 29.4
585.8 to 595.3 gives 28.1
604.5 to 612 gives 39.6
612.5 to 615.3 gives 40.3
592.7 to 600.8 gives 33.5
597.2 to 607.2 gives 36.8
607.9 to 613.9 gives 39.4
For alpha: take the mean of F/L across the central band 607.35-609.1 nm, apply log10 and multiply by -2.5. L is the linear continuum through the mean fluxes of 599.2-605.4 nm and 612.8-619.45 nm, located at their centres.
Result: -0.118 mag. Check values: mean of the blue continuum 37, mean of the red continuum 34.6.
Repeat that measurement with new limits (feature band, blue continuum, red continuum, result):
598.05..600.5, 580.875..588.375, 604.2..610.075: 0.09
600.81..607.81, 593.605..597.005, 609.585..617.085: -0.09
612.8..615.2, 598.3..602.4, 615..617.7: -0.24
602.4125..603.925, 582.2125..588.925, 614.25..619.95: -0.16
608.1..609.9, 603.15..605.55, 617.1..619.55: -0.11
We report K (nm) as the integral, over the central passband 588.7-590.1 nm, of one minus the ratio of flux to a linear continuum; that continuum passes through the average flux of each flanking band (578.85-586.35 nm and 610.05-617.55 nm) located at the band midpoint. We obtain 0.770 nm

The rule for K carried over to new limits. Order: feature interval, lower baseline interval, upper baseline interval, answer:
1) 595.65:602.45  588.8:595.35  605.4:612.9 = -0.408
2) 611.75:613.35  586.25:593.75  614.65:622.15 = -0.396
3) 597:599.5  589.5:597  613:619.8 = -0.259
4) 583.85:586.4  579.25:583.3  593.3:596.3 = 0.113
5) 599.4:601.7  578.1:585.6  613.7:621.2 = -0.031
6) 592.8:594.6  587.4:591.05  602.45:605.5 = -0.370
